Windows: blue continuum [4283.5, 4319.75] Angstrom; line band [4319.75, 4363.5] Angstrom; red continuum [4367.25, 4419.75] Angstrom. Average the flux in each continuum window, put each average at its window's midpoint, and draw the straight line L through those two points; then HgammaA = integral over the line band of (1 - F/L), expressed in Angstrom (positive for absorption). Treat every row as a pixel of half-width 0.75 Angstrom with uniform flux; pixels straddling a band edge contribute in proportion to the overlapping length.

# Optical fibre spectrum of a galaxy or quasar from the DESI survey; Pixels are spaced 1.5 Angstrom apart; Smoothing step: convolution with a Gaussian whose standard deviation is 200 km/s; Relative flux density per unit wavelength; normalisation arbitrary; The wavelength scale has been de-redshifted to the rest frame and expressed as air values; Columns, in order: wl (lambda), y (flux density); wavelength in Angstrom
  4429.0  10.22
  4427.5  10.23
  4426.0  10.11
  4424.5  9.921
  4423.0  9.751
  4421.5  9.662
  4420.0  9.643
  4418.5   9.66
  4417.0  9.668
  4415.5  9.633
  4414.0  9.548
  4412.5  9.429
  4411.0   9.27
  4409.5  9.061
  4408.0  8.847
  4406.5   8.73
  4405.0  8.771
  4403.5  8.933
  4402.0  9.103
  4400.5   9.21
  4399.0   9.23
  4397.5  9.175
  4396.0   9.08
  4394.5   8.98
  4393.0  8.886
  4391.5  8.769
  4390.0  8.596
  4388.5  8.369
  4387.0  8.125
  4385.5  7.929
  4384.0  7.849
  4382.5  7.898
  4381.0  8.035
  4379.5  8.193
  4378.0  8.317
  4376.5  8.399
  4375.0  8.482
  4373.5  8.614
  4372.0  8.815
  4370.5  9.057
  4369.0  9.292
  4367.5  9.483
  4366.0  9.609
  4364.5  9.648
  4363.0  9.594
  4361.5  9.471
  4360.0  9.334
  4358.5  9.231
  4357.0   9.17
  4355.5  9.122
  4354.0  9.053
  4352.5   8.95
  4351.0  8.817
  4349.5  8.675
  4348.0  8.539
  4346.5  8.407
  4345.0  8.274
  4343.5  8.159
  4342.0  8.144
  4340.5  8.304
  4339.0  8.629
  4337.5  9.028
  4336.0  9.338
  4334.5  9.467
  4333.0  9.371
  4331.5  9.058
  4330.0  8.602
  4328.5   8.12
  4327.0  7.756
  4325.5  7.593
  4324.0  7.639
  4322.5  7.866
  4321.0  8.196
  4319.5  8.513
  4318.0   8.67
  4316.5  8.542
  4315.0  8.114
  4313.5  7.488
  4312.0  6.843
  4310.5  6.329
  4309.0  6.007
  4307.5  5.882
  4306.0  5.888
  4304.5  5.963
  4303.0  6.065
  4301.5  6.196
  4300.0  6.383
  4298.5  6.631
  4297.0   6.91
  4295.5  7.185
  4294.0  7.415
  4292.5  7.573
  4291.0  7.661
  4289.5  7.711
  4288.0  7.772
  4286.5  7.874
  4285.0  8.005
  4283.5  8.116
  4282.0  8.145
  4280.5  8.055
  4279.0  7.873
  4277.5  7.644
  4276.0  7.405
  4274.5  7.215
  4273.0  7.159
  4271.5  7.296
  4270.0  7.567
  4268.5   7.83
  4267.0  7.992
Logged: -4.4 Angstrom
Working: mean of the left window 7.15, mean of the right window 8.84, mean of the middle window 8.68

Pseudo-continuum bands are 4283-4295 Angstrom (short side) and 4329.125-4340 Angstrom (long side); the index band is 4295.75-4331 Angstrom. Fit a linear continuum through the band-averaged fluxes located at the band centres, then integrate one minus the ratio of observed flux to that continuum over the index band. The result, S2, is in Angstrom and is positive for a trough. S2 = 5.1 Angstrom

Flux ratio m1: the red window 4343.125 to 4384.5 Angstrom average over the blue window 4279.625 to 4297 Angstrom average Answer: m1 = 1.1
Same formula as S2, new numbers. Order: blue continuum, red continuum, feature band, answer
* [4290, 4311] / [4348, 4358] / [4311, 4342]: -2.3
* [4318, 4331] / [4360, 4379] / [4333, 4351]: -0.4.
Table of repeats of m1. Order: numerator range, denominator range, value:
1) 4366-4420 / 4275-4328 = 1.20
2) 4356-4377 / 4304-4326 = 1.25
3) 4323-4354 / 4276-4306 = 1.17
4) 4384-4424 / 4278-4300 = 1.19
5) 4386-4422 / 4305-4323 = 1.24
